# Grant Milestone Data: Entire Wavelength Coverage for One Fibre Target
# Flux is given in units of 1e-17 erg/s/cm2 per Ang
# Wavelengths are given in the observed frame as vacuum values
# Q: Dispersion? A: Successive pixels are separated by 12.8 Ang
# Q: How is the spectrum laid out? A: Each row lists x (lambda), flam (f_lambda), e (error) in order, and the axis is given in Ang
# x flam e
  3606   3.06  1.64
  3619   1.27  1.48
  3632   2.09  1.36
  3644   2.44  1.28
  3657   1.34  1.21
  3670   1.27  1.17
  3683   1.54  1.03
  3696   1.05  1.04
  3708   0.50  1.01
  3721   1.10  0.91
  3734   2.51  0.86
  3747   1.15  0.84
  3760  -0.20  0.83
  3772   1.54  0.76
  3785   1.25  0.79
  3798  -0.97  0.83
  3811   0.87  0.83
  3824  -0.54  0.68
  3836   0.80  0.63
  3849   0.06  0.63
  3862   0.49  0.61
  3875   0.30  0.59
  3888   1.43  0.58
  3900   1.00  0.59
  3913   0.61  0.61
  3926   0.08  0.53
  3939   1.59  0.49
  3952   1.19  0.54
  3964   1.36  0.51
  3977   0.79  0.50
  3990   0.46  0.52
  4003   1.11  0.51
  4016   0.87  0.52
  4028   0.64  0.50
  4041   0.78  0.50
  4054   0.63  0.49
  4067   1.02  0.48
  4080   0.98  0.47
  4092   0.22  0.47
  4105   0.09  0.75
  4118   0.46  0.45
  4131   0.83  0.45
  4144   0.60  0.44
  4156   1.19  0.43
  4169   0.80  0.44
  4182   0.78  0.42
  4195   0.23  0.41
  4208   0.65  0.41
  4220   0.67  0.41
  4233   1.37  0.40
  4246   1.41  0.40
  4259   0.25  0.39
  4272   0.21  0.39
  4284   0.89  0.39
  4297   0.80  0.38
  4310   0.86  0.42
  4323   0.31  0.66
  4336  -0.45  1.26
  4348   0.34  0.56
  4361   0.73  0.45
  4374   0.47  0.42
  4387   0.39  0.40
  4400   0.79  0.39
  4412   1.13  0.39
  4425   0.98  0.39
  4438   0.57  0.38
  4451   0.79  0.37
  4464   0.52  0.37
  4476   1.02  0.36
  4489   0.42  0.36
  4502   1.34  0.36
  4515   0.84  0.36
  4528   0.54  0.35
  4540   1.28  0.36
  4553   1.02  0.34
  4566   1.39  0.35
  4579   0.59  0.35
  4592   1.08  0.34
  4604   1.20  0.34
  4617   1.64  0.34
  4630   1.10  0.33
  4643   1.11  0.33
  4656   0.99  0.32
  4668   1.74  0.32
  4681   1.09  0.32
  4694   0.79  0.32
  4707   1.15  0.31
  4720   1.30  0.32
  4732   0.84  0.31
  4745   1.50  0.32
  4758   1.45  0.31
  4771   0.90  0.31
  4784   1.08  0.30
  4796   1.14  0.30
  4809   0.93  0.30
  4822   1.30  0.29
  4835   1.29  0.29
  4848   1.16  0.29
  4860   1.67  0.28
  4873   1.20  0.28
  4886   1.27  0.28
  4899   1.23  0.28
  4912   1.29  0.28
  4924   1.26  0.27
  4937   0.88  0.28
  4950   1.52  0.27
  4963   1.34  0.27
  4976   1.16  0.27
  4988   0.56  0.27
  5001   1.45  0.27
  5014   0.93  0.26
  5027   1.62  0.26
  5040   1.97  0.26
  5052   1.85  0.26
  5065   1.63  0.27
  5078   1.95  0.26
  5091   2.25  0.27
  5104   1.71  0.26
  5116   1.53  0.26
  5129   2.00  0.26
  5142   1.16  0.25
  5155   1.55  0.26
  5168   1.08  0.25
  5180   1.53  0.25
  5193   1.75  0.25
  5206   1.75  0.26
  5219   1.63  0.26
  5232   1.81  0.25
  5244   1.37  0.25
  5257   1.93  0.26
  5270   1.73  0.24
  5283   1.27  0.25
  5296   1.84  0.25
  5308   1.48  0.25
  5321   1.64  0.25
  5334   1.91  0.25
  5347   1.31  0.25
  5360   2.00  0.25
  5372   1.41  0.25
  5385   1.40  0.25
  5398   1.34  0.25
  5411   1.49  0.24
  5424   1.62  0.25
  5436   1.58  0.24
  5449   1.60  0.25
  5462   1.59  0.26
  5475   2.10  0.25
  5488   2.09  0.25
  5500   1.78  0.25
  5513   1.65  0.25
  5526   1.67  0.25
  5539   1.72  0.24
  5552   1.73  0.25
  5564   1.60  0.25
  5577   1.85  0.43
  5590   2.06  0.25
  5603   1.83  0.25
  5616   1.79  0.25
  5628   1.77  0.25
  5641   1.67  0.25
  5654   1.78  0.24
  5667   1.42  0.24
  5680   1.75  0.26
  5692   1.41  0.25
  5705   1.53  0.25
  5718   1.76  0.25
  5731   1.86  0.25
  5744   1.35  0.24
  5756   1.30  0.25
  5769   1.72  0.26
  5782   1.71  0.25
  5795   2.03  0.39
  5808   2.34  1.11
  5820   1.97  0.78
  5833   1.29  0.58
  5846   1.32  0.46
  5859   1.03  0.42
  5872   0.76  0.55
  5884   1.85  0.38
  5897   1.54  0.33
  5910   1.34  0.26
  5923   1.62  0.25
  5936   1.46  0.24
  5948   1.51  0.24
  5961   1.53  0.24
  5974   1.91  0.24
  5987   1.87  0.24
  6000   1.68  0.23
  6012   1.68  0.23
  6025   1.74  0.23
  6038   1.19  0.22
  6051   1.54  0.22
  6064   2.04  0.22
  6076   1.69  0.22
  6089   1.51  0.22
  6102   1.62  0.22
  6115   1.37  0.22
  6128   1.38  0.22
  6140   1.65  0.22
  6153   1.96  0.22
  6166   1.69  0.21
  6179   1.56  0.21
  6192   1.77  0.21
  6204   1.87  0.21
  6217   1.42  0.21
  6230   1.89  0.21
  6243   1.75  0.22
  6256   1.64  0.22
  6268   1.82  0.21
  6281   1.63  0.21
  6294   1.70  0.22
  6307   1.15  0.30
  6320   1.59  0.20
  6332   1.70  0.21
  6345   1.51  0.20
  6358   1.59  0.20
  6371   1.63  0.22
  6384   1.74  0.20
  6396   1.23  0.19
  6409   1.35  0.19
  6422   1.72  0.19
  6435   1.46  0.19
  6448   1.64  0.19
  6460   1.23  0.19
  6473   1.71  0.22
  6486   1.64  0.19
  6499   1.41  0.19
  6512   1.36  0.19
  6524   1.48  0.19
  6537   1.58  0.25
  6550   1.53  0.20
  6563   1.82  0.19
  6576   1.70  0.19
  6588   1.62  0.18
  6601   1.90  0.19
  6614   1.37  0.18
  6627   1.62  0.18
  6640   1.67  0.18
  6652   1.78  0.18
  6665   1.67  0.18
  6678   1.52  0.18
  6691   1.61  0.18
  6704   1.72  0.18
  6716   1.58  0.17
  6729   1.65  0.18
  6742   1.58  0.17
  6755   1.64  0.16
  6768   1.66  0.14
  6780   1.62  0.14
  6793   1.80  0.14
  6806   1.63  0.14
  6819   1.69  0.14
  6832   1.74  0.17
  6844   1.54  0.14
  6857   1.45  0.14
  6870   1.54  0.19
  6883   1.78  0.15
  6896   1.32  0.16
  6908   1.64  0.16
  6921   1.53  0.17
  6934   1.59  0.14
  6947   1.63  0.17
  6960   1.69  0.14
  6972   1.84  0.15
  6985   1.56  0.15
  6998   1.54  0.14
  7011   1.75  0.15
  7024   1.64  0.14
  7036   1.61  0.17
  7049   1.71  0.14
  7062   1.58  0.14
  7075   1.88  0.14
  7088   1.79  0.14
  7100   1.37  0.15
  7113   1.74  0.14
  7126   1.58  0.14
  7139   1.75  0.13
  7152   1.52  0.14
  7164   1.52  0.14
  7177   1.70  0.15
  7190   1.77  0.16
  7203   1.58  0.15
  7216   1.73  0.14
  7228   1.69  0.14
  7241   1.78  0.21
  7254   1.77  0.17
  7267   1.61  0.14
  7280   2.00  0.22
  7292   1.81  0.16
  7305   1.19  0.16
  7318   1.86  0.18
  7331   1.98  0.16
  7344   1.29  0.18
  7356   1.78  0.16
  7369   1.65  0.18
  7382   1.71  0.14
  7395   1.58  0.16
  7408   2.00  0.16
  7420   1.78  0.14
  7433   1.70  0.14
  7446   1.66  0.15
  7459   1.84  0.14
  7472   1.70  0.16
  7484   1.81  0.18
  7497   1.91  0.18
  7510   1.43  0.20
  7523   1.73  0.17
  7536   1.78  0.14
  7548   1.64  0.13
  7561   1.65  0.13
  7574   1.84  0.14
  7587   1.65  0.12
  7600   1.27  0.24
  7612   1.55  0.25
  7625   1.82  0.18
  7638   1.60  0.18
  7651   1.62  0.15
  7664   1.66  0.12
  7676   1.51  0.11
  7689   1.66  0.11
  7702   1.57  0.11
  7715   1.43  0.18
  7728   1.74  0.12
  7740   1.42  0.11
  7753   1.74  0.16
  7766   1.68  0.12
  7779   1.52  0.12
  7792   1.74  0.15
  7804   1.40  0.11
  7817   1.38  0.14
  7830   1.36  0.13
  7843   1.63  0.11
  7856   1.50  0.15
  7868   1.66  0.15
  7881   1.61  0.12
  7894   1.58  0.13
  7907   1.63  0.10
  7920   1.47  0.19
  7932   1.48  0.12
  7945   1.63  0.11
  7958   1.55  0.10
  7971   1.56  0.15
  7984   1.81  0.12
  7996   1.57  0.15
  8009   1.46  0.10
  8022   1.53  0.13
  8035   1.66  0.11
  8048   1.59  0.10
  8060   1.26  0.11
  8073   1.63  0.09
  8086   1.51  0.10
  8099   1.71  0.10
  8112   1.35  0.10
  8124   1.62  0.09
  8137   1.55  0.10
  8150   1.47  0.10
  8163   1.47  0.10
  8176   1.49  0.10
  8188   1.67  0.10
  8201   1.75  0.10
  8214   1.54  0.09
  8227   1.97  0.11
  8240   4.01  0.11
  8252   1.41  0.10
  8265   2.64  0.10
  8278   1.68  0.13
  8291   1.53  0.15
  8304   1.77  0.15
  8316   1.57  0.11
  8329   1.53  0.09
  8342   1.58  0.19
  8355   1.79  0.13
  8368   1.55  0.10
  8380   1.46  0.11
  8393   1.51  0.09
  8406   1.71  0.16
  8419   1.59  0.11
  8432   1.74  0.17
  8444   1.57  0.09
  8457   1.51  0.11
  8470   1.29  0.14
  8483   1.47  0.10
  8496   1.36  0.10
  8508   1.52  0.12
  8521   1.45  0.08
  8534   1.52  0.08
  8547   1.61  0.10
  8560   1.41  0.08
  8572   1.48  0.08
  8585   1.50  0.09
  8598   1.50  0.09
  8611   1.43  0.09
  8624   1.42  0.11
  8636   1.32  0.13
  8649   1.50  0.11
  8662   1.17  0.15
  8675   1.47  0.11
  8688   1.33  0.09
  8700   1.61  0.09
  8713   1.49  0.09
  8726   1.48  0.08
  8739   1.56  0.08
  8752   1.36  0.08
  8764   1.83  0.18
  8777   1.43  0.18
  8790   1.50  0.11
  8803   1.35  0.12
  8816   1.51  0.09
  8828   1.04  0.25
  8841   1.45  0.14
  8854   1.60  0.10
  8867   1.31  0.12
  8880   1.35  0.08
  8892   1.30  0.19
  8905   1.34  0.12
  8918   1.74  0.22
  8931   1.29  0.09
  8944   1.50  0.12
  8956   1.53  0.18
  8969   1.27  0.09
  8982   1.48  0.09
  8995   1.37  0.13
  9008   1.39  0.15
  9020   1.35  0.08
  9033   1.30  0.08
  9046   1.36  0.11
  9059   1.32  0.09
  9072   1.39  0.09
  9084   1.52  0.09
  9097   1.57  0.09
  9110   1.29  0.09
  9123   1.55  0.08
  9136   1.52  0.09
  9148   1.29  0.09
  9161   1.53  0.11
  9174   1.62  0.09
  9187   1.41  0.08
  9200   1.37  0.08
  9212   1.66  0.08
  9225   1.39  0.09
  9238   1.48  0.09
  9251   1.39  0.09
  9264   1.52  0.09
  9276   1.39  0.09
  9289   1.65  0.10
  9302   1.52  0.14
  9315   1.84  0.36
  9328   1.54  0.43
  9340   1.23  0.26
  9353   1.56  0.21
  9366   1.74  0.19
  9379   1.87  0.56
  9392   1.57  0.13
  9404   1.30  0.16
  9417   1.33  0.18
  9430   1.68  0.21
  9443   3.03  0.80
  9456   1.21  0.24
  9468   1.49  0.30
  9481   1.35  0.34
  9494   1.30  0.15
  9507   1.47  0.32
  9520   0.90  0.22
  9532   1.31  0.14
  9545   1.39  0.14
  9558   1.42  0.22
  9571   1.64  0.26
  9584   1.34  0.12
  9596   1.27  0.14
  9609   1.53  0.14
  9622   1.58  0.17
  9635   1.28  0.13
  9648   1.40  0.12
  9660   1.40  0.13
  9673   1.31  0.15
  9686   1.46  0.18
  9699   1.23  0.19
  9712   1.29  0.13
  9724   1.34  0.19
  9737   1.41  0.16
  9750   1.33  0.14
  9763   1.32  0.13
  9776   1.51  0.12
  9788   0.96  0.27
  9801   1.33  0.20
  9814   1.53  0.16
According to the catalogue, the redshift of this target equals 0.26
